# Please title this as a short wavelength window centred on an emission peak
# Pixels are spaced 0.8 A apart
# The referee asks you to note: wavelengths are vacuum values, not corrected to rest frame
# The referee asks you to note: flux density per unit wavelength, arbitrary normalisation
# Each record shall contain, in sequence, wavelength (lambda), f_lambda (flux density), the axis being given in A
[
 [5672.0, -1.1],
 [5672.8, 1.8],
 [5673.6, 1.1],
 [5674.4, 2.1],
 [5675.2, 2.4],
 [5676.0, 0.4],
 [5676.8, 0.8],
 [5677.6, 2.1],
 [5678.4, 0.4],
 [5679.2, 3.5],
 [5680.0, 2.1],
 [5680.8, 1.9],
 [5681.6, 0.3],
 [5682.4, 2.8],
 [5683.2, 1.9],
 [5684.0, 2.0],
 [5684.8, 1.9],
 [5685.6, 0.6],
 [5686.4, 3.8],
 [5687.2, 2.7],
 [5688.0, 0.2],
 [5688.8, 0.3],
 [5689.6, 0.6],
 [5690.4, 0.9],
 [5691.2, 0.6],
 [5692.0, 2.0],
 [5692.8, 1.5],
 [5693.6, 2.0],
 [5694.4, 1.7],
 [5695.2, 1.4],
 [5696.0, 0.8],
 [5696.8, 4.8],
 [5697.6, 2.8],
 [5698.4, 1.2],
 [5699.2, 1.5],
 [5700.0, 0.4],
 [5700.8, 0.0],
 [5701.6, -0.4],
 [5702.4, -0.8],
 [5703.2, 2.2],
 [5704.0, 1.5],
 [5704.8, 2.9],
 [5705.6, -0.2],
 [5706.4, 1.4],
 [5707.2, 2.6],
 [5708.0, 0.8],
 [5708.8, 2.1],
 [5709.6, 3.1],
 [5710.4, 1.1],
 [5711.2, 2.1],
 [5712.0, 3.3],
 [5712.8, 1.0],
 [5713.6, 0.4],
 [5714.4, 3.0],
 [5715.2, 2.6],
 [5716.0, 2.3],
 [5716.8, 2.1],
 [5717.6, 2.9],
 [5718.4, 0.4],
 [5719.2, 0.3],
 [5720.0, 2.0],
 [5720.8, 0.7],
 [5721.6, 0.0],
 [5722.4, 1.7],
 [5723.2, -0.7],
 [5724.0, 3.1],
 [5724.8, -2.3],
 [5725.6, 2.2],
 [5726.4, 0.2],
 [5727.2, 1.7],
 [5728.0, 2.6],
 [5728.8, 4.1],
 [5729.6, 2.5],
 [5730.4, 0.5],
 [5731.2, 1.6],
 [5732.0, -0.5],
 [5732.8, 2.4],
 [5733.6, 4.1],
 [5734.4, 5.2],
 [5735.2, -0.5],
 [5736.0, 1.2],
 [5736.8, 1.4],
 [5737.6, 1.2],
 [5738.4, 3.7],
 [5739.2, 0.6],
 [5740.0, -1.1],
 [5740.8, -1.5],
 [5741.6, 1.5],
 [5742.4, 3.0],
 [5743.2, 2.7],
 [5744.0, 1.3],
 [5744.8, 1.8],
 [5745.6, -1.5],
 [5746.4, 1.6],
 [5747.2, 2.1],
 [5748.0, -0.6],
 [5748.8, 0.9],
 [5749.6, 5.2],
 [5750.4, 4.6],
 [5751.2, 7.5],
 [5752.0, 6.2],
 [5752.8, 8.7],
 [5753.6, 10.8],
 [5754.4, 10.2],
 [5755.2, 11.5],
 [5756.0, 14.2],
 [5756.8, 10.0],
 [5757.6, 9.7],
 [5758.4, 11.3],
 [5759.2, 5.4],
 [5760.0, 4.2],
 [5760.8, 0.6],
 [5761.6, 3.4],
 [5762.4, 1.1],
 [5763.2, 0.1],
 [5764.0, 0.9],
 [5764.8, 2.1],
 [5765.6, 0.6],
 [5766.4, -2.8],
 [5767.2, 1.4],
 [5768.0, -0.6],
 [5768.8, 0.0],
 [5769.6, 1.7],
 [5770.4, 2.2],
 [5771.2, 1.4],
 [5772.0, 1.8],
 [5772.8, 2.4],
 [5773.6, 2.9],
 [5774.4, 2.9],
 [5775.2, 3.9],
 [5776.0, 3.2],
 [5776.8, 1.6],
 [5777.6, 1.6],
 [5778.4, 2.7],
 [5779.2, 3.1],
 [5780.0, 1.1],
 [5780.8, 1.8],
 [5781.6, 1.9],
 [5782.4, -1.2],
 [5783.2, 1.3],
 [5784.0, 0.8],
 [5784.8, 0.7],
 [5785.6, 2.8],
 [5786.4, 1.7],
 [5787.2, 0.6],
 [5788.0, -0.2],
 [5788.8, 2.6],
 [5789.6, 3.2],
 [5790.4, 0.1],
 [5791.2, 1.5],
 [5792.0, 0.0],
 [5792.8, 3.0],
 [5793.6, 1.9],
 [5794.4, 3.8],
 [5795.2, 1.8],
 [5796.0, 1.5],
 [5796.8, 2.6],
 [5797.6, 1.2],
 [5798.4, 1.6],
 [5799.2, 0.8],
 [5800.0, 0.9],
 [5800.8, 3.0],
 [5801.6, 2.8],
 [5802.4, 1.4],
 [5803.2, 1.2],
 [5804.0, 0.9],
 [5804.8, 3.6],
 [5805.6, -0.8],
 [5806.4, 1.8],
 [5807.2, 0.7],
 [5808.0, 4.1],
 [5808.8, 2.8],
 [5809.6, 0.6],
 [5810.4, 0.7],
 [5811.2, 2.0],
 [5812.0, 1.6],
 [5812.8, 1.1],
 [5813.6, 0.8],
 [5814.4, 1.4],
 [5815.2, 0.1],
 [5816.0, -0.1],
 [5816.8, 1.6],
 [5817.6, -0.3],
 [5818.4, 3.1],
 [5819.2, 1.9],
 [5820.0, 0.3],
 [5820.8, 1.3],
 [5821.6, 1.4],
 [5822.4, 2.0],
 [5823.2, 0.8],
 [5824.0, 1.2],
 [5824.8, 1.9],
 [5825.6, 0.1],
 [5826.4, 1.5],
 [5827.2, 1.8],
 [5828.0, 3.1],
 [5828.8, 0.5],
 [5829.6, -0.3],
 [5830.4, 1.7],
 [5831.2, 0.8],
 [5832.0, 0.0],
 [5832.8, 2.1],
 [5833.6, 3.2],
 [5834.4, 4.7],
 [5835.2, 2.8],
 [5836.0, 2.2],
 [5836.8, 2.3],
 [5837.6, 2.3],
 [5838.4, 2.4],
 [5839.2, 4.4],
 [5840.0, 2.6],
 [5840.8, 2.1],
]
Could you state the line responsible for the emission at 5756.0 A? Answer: [O II]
